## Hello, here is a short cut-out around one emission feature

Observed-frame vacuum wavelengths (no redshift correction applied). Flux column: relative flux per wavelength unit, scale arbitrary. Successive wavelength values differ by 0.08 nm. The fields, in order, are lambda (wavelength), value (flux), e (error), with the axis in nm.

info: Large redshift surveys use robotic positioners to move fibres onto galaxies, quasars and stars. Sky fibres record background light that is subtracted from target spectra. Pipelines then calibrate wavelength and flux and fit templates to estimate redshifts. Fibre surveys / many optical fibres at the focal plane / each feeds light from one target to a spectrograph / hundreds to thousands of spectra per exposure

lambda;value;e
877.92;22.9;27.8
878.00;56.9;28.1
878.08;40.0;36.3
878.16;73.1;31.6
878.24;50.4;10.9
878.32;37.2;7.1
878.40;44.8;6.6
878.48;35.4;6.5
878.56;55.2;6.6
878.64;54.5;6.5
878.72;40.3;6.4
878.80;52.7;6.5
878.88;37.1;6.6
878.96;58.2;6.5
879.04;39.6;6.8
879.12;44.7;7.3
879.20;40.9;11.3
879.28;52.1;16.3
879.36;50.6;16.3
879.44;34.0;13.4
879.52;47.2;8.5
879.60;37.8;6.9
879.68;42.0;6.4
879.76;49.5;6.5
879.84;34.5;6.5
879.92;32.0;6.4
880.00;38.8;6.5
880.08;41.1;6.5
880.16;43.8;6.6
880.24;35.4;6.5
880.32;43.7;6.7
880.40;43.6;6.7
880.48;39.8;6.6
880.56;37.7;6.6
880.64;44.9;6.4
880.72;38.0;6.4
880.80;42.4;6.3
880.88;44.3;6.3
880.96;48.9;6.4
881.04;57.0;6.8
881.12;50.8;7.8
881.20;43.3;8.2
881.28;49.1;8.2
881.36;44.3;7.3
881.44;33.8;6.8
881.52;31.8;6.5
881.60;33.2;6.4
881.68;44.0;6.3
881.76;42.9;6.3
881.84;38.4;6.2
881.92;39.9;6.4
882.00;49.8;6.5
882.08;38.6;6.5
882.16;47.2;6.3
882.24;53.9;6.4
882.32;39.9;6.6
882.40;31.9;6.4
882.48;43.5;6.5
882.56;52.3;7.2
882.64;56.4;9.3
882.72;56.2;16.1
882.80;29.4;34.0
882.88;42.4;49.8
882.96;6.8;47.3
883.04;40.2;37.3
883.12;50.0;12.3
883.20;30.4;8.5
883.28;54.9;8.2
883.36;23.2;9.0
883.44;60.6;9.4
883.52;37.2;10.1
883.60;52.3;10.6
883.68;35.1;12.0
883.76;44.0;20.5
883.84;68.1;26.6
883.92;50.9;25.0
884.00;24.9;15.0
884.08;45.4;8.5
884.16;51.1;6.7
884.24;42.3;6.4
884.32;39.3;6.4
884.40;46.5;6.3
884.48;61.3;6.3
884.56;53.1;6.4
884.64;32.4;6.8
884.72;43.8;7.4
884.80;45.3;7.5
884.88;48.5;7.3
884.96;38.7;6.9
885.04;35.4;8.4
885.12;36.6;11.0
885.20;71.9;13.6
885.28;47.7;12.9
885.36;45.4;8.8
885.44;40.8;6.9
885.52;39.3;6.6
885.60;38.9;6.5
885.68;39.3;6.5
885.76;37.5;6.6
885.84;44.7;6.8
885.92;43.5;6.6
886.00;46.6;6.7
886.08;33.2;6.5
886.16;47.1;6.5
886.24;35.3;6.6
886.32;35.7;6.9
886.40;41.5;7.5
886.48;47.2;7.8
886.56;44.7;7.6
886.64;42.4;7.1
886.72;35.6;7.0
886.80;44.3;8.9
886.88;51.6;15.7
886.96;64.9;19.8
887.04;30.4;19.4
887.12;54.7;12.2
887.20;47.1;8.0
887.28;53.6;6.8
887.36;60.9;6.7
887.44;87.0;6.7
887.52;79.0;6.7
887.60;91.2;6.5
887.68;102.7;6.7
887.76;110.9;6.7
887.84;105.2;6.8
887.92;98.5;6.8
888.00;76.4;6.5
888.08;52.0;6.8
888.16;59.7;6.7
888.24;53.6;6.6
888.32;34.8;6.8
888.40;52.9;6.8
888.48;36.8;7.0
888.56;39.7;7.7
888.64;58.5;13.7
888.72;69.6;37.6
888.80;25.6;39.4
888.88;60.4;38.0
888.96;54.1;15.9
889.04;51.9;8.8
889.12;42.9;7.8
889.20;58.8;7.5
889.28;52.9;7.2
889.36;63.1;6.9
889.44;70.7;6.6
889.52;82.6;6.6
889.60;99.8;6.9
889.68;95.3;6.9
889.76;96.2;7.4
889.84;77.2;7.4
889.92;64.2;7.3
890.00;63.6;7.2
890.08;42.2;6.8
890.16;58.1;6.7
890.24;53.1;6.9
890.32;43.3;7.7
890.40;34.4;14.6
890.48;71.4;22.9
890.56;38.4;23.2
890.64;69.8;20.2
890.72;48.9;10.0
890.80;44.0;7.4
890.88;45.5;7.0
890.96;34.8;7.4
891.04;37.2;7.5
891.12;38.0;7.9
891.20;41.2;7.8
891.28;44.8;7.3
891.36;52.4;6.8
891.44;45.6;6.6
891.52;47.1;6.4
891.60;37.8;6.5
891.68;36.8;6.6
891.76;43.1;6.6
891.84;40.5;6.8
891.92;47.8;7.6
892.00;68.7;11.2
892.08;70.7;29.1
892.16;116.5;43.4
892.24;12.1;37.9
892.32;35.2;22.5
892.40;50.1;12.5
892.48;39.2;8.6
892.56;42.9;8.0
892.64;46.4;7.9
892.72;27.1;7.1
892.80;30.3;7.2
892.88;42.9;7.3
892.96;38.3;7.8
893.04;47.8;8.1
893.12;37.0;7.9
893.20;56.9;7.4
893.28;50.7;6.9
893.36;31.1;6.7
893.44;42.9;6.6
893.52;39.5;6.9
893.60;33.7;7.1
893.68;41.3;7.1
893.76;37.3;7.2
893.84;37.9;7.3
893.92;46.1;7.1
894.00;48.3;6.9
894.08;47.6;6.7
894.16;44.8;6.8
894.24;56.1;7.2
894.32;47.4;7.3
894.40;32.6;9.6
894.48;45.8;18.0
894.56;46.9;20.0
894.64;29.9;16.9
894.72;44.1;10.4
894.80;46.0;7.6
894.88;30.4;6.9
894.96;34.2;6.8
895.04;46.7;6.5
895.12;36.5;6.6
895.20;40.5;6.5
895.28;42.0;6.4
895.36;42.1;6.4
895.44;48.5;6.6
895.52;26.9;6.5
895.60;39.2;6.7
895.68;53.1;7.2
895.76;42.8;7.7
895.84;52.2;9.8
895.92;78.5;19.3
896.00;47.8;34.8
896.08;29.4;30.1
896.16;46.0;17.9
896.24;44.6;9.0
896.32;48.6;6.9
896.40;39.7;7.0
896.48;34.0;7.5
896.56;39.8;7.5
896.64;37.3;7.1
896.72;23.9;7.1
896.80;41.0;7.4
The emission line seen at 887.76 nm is [S II] 6716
